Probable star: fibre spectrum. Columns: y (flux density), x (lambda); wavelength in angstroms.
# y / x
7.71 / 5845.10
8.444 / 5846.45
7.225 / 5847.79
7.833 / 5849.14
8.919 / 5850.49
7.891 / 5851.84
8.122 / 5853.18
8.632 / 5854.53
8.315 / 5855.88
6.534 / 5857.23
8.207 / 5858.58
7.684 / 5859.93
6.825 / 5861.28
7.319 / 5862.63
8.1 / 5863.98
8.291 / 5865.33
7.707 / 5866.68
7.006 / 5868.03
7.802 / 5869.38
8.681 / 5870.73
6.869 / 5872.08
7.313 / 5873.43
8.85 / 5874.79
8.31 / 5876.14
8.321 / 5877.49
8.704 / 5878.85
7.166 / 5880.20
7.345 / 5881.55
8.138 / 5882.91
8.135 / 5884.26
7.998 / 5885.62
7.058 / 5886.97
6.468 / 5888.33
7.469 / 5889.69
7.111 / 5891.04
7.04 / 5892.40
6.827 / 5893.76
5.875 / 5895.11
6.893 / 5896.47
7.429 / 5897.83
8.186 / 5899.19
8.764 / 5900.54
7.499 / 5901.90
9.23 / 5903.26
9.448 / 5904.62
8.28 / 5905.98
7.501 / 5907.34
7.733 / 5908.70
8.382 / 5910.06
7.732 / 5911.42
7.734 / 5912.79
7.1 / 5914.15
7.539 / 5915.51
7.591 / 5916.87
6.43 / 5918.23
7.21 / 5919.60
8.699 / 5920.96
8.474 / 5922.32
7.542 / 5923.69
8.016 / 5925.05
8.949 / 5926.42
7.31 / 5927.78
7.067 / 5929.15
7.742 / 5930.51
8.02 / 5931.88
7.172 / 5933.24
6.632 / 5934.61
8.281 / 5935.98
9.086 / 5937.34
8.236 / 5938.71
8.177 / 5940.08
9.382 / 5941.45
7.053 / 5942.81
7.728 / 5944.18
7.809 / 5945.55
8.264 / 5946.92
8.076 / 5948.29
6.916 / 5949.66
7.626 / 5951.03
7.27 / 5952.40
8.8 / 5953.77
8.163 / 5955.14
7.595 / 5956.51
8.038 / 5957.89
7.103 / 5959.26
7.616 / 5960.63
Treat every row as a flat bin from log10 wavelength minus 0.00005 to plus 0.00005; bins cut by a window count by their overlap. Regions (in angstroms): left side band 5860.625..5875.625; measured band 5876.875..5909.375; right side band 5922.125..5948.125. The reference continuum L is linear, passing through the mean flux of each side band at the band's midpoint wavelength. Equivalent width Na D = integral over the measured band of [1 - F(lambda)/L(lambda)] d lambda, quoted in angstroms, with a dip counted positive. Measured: 0.4 angstroms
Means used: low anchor 7.72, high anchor 7.94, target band 7.69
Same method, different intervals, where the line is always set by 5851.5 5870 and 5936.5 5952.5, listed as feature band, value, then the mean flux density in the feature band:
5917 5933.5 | 0.44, 7.73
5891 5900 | 0.89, 7.08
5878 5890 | 0.29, 7.62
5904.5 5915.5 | 0.01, 7.88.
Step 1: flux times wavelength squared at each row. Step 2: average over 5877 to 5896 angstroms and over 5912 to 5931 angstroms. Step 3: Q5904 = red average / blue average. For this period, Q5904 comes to 1.1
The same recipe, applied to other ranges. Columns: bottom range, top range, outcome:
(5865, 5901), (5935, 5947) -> 1.10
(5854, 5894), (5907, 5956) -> 1.04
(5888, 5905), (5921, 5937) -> 1.05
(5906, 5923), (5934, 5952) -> 1.04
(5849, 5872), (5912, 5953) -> 1.01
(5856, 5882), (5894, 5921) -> 1.01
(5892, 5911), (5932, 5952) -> 1.02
